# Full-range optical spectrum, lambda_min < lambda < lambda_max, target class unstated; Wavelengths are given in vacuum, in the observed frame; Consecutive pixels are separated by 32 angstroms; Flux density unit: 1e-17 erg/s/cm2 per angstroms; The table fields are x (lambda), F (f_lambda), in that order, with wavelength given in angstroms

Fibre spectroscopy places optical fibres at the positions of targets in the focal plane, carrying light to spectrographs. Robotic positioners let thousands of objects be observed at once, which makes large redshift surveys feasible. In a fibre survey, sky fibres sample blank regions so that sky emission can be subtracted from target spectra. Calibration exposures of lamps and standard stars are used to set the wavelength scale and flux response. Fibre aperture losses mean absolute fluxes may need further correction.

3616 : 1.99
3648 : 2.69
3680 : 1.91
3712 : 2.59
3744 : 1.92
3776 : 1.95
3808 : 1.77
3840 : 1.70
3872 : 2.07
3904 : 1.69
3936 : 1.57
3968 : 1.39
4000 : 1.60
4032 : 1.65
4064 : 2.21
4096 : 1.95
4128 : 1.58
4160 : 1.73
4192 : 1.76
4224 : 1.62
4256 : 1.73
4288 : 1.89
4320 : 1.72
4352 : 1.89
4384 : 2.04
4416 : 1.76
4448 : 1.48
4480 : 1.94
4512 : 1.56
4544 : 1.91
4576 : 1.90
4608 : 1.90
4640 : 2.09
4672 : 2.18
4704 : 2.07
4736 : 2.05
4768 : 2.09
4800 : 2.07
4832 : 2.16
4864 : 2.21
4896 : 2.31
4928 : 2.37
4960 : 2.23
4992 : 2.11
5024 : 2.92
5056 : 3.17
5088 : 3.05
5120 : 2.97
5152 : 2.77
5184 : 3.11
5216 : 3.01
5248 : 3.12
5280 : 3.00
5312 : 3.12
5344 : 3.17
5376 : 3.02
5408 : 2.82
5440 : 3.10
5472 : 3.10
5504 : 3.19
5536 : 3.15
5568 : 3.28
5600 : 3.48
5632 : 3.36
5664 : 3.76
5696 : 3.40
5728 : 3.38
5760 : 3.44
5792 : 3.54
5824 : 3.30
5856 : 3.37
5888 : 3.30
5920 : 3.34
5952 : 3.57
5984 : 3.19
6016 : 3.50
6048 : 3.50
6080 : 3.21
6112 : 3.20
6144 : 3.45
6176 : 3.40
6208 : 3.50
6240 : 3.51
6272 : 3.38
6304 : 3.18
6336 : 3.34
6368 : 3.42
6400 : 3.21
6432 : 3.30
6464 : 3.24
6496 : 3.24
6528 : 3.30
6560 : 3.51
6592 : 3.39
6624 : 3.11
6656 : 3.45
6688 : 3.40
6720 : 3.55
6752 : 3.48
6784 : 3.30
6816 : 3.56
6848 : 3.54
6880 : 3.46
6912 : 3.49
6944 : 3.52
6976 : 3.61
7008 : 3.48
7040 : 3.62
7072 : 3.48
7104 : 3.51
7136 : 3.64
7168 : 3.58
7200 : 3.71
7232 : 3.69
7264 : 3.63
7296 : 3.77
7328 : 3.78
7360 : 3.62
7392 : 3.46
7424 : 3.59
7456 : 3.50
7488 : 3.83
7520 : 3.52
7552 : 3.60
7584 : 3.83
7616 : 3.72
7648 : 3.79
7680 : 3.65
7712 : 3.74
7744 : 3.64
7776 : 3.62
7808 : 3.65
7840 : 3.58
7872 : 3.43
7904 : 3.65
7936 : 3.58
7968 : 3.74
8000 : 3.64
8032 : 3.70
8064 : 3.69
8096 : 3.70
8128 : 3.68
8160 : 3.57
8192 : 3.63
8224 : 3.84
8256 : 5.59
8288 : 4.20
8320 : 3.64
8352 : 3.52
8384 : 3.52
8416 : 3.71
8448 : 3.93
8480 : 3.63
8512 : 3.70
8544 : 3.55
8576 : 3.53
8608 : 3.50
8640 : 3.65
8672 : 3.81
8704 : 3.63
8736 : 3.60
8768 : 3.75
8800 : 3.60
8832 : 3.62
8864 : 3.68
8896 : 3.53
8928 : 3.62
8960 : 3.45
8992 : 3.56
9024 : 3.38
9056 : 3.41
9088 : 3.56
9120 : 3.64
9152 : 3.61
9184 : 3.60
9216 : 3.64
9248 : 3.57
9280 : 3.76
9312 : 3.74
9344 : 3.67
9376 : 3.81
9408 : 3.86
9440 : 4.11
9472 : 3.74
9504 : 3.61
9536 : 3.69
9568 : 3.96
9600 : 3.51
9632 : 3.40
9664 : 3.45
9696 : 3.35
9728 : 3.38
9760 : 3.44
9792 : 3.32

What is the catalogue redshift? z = 0.26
